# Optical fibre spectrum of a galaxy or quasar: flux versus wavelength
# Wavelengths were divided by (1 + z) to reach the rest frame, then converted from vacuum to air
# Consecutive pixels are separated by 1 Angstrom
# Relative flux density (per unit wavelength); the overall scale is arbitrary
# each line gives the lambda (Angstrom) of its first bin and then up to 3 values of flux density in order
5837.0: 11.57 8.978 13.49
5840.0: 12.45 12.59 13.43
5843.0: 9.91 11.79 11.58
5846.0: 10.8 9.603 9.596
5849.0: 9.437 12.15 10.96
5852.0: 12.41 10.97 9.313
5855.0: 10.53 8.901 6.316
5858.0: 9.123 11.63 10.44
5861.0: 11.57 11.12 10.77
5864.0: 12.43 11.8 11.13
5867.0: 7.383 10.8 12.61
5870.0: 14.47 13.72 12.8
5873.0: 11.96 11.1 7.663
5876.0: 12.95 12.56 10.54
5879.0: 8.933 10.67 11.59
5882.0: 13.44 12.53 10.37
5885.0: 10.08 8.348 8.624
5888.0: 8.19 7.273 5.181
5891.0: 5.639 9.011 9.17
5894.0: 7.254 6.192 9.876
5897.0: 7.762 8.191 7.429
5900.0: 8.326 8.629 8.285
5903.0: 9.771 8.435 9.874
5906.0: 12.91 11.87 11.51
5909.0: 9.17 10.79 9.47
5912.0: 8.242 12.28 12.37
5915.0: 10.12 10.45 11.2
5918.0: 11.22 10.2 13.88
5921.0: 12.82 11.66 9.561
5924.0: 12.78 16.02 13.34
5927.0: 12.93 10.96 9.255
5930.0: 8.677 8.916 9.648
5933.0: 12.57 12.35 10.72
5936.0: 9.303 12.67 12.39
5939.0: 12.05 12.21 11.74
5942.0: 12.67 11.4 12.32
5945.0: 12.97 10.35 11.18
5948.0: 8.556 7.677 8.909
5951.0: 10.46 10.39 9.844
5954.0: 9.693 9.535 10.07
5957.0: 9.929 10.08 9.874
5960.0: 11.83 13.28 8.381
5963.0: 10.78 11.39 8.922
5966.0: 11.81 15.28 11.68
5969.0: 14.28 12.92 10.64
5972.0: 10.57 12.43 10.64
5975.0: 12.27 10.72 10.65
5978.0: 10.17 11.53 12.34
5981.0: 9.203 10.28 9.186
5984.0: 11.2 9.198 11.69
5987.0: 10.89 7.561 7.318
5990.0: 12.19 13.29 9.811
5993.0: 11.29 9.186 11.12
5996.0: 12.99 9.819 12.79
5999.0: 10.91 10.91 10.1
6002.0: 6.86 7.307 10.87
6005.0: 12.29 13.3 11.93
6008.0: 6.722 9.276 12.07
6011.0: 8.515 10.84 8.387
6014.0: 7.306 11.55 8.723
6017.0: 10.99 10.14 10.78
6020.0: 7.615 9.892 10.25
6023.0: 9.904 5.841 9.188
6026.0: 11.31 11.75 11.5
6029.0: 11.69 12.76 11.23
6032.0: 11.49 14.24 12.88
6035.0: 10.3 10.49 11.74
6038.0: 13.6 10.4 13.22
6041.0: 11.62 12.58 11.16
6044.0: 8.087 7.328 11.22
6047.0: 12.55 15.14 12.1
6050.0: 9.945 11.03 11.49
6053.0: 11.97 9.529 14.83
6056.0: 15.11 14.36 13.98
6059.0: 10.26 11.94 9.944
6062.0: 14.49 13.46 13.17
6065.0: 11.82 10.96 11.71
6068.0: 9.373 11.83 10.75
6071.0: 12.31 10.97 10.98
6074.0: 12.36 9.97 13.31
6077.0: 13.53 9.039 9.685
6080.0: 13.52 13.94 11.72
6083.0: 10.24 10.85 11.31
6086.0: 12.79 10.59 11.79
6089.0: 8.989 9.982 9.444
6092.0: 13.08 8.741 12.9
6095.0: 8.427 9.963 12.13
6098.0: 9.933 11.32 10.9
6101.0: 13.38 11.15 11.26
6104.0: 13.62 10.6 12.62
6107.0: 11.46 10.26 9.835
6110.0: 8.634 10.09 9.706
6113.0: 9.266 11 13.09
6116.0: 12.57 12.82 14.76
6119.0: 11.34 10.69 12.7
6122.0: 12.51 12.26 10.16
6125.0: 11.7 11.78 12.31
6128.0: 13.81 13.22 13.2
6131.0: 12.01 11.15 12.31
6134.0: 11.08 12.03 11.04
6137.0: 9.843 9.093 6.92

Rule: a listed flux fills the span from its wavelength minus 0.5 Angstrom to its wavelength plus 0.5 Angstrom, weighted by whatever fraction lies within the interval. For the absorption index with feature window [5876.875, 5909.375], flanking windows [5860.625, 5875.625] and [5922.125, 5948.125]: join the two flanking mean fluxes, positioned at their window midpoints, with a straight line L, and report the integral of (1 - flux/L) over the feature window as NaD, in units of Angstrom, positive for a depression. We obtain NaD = 6.15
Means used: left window 11.4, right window 11.5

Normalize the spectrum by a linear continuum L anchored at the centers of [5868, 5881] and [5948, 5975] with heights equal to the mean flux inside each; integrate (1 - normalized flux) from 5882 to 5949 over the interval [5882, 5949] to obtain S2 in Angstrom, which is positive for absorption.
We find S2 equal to 5.3 Angstrom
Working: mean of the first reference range 11.6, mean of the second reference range 10.8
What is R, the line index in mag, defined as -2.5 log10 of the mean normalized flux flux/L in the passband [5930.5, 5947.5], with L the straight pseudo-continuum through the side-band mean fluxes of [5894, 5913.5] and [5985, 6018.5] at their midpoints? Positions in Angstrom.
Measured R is -0.19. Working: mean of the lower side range 9.37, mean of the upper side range 10.3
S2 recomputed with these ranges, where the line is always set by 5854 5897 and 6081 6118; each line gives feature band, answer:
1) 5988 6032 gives 1.8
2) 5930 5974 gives -2.3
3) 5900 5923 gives -0.7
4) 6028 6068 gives -3.8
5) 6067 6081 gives -0.6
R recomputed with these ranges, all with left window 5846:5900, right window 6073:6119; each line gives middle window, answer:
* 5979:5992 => 0.029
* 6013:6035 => 0.041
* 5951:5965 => 0.019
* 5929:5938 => -0.024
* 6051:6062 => -0.124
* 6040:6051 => -0.027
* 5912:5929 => -0.144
